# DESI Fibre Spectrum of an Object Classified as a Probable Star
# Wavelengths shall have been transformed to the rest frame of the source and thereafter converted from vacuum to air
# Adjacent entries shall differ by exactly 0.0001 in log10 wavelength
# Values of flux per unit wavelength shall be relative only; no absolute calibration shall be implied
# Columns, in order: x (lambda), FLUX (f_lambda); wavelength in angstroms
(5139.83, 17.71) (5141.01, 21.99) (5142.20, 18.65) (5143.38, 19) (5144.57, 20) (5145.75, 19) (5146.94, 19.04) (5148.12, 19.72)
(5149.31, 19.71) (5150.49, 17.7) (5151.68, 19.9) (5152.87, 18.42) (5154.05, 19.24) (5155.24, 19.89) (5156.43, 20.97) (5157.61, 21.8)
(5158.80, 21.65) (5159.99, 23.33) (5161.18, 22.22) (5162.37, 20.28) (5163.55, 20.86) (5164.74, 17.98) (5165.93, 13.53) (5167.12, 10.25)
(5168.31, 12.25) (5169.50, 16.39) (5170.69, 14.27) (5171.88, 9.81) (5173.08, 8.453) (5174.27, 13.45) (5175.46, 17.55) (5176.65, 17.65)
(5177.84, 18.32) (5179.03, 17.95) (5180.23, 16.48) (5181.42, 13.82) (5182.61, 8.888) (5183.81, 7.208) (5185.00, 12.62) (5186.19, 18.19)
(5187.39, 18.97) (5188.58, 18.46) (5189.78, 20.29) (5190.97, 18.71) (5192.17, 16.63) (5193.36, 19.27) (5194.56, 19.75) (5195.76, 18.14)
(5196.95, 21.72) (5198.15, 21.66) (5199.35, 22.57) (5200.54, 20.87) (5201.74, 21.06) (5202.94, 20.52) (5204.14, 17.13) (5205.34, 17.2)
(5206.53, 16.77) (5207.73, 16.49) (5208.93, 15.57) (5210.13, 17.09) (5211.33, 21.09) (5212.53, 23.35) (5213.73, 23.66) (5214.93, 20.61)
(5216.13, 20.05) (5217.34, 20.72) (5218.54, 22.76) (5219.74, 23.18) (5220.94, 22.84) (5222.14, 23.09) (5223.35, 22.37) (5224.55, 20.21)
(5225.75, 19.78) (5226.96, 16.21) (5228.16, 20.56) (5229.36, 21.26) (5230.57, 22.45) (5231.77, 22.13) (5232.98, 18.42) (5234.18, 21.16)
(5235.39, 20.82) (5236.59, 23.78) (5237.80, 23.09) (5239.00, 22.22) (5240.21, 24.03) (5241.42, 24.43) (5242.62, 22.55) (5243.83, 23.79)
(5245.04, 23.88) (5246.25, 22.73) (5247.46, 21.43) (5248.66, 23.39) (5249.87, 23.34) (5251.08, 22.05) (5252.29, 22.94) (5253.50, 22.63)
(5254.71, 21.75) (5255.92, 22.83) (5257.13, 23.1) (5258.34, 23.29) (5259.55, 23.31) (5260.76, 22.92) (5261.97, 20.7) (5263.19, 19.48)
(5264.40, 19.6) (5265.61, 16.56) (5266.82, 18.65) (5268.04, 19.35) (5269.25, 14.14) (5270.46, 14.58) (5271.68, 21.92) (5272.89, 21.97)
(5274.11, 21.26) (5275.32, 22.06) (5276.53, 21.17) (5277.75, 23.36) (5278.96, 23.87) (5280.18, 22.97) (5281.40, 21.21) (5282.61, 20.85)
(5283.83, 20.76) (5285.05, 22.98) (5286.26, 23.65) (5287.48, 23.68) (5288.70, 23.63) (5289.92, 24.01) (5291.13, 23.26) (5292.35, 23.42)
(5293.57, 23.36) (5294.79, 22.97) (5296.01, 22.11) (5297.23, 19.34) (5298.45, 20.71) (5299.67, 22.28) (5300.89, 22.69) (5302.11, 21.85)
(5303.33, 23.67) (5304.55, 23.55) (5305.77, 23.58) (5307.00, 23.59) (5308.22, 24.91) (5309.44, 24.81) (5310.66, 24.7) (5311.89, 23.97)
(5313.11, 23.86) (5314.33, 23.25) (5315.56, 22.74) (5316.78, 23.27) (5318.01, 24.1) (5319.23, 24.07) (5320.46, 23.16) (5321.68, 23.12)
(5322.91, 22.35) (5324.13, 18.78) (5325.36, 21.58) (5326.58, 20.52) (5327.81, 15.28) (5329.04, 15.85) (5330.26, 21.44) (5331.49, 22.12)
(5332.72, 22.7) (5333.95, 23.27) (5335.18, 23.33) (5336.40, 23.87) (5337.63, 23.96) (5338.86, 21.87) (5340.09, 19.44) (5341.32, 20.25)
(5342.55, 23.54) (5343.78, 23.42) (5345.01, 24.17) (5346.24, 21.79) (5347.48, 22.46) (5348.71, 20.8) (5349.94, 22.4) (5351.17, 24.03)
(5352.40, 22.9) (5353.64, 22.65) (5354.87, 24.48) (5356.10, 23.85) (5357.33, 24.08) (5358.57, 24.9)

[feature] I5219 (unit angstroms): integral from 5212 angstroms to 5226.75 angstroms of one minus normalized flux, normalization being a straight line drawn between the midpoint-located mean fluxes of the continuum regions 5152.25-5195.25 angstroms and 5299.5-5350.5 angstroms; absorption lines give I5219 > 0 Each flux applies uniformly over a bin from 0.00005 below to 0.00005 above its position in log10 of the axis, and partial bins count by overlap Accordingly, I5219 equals -2.6 angstroms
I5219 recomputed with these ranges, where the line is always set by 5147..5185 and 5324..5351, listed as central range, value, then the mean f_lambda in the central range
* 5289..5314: -3.13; 23.1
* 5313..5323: -1.10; 23.3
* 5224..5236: -1.14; 20.3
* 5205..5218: -0.98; 19.4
